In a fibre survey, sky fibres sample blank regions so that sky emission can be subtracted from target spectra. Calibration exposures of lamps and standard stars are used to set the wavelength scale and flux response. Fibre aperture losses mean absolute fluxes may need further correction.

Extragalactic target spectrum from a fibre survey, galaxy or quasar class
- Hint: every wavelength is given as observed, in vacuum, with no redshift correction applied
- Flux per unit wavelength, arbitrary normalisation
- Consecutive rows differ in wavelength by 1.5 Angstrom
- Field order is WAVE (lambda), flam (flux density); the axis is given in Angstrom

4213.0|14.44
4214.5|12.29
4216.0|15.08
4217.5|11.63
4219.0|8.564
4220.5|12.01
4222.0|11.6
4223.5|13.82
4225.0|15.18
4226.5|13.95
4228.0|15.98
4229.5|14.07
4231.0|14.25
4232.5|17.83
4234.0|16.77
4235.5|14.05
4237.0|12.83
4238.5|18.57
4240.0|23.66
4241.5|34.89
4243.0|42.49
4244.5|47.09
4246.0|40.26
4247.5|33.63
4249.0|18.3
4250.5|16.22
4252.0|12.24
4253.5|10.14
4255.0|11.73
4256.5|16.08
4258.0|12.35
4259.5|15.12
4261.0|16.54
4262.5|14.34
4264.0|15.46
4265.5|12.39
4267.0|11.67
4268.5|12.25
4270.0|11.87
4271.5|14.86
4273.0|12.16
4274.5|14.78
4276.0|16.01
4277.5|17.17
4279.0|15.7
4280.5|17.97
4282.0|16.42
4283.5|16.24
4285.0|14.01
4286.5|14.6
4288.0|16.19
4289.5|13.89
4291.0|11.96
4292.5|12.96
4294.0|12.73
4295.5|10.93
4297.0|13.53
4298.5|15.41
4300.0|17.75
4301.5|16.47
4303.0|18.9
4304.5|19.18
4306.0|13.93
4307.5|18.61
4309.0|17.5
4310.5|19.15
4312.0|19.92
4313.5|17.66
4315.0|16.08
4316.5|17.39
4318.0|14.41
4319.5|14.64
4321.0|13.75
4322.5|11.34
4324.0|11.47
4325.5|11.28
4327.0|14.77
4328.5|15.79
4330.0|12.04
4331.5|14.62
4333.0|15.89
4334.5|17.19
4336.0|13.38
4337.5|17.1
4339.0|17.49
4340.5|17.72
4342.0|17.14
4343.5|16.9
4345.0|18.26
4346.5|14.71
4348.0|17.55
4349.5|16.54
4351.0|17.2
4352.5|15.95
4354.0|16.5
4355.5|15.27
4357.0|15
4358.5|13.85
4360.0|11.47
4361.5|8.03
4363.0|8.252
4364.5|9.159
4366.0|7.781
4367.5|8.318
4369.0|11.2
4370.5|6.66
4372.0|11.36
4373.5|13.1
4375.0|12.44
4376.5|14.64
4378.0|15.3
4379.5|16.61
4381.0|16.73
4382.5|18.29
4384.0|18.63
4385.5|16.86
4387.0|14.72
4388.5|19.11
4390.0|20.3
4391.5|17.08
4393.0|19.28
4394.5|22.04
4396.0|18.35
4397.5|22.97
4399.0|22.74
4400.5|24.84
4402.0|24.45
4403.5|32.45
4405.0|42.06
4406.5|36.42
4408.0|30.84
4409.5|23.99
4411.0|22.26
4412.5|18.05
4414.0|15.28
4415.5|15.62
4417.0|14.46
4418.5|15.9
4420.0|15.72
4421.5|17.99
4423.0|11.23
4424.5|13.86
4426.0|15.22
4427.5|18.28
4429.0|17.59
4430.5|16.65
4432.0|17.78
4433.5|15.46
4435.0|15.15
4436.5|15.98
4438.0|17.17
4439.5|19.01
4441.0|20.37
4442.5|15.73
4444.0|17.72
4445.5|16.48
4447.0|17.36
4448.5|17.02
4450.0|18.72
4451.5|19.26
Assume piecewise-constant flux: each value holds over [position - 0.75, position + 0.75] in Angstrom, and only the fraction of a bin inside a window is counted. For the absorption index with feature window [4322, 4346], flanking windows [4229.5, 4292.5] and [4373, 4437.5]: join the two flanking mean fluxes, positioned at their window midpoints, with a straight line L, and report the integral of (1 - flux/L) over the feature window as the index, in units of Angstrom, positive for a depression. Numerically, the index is 4.35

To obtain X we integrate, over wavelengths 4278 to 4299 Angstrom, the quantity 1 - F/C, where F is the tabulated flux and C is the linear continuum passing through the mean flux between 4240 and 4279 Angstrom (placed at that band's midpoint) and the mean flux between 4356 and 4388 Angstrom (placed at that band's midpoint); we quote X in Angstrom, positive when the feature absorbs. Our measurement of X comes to 3.7 Angstrom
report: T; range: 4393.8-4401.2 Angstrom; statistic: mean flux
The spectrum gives 22.2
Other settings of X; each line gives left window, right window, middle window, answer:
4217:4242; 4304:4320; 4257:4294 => 4.7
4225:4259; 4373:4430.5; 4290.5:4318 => 5.6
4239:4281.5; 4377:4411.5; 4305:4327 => 5.3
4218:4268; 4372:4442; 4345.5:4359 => 2.1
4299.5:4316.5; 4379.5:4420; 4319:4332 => 3.7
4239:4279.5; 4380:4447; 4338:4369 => 8.5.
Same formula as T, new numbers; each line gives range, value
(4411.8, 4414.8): 16.6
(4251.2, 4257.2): 12.5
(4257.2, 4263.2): 14.6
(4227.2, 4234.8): 15.8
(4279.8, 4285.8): 16.1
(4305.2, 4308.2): 16.3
